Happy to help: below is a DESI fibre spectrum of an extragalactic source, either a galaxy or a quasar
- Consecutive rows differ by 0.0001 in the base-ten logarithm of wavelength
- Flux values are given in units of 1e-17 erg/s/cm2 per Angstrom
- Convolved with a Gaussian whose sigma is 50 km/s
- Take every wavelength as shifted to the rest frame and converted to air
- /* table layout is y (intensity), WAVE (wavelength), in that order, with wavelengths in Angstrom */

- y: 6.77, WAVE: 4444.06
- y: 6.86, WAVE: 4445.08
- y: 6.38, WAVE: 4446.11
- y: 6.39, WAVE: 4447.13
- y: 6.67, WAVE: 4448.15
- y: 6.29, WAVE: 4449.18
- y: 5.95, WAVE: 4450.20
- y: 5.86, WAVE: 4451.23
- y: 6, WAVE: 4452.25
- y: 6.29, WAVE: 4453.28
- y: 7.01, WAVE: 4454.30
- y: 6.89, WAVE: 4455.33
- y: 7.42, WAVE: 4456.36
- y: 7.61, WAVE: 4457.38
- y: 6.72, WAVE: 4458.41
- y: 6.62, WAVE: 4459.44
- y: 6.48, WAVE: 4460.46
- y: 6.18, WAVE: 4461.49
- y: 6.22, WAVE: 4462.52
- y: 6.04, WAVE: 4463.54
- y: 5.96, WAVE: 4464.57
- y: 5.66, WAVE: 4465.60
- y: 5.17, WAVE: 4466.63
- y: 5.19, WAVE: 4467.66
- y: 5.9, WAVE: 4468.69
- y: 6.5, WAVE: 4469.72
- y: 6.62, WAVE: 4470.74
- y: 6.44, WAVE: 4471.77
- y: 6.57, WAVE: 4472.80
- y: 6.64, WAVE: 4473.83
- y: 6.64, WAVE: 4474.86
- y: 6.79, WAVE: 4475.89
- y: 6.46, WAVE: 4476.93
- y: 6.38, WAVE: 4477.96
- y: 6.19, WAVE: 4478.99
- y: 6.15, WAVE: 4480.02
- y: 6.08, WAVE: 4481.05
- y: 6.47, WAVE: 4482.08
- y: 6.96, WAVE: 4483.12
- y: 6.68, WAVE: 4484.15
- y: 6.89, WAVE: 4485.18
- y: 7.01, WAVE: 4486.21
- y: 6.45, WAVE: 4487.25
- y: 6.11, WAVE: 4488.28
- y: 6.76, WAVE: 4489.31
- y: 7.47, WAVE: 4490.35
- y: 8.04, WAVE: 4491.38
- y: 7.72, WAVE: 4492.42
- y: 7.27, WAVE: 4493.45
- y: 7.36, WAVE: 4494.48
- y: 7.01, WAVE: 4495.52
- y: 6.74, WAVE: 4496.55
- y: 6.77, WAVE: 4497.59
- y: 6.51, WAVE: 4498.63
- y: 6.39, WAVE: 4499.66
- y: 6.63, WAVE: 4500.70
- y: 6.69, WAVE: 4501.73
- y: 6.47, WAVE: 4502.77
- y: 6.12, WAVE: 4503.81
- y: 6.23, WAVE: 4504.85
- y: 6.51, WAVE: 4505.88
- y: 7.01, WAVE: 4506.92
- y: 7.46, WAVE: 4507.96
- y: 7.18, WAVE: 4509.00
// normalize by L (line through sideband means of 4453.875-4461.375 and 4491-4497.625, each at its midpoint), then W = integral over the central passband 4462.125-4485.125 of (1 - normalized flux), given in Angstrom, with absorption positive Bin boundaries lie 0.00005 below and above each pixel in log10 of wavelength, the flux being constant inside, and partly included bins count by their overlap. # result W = 2.6 Angstrom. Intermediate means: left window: 6.92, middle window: 6.27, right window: 7.29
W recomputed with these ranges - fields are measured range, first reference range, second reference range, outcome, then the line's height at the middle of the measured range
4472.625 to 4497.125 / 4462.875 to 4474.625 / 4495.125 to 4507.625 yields -1.7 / 6.34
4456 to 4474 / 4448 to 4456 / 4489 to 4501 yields 0.7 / 6.58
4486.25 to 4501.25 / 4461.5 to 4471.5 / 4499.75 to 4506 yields -1.5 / 6.31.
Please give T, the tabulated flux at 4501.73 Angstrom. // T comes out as 6.69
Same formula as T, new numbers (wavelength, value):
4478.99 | 6.19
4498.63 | 6.51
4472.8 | 6.57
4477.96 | 6.38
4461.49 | 6.18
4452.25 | 6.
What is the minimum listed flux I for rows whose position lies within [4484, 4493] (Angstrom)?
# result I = 6.11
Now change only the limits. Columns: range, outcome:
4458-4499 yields 5.17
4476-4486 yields 6.08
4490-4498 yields 6.74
